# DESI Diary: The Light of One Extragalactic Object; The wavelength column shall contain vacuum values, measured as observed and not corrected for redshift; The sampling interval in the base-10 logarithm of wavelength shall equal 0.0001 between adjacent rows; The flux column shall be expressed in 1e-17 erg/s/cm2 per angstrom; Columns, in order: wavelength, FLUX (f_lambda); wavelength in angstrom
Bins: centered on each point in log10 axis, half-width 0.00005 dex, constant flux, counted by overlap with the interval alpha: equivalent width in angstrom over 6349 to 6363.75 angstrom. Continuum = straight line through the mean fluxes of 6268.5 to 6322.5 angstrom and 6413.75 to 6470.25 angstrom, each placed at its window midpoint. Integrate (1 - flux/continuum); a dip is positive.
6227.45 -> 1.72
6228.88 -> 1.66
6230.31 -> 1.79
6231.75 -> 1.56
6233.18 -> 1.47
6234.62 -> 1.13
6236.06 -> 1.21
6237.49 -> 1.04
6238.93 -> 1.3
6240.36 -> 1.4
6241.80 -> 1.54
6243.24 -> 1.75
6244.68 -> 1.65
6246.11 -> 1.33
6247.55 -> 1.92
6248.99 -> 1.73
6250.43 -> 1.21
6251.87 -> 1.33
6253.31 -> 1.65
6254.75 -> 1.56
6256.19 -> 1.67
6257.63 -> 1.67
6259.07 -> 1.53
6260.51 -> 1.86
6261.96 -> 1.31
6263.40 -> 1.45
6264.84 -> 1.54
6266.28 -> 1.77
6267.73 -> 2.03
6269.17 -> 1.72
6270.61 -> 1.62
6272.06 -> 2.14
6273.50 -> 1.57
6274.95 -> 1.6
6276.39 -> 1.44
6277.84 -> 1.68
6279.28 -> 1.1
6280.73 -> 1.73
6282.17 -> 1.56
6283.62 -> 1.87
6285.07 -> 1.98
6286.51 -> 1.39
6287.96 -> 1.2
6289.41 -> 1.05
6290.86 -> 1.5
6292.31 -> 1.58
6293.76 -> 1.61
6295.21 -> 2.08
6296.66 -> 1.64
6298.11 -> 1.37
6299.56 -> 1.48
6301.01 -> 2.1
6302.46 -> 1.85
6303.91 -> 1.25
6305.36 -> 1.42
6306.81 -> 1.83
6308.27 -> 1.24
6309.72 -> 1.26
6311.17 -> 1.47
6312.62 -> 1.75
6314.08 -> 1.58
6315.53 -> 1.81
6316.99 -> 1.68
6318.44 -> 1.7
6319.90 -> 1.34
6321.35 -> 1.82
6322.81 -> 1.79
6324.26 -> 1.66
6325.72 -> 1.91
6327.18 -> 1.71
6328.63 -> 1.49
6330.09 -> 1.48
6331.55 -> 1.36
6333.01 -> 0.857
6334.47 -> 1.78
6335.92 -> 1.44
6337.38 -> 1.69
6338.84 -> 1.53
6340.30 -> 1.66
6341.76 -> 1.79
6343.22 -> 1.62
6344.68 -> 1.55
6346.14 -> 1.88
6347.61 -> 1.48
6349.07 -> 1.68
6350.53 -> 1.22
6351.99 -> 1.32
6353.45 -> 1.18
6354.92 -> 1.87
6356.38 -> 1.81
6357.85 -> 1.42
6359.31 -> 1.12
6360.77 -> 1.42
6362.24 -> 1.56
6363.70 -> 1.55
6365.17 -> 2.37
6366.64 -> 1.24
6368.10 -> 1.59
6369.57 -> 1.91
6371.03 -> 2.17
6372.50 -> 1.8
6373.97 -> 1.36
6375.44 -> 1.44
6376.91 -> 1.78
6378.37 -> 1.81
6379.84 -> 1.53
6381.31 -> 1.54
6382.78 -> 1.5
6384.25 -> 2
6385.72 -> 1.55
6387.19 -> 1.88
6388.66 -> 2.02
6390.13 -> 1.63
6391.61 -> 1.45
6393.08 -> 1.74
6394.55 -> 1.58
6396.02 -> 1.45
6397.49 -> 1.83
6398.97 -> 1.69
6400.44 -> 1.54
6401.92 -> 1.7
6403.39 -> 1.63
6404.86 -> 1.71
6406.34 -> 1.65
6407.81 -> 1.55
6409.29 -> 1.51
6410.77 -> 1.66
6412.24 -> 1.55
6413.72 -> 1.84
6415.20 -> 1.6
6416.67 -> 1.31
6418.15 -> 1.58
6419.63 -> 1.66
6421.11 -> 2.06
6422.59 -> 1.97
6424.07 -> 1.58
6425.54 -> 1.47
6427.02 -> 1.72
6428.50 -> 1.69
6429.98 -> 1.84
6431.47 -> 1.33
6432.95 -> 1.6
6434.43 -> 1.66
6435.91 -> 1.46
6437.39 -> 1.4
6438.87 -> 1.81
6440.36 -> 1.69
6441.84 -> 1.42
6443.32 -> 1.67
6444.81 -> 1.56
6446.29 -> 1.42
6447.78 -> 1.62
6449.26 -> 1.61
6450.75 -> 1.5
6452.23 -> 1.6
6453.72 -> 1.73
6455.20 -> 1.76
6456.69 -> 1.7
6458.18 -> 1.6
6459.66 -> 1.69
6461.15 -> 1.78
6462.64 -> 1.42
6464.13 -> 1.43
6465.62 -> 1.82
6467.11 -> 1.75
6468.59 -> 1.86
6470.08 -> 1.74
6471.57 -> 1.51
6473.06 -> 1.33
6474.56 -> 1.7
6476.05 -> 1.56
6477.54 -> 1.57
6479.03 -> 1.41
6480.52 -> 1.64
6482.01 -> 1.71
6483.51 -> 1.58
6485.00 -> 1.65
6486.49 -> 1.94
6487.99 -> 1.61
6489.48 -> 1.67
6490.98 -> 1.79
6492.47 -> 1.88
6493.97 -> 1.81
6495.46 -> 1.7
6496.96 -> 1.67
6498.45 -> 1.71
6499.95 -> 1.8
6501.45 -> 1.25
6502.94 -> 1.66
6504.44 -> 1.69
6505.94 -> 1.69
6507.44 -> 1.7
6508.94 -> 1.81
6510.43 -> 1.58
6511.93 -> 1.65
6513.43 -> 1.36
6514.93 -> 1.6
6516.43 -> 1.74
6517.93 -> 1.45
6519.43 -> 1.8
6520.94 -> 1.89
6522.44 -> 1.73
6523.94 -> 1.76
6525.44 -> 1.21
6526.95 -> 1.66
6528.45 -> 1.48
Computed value 1.4 angstrom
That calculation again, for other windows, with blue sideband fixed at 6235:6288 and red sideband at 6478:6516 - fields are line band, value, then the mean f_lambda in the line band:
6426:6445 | 0.4 angstrom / 1.6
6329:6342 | 0.8 angstrom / 1.5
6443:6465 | 0.5 angstrom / 1.61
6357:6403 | -1.0 angstrom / 1.65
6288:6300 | 0.5 angstrom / 1.52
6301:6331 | -0.4 angstrom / 1.61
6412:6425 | -0.4 angstrom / 1.69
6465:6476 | -0.1 angstrom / 1.66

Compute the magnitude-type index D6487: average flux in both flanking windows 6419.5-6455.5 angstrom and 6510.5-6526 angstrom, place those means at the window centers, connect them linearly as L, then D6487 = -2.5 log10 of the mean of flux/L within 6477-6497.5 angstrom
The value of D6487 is -0.04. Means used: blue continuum 1.63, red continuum 1.62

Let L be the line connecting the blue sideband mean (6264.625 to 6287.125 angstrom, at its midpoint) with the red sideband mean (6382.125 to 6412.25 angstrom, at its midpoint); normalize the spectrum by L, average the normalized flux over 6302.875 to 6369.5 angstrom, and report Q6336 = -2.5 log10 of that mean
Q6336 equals 0.07 mag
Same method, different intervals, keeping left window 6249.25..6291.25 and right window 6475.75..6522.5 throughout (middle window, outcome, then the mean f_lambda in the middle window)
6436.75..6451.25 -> 0.05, 1.57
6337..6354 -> 0.04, 1.55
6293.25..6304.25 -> -0.07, 1.69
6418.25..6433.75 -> -0.03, 1.69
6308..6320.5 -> 0.03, 1.55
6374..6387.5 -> -0.02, 1.65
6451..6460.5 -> -0.02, 1.67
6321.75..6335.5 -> 0.03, 1.56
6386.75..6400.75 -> -0.04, 1.68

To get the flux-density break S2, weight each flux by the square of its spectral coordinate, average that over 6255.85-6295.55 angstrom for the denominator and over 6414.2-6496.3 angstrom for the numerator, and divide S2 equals 1.1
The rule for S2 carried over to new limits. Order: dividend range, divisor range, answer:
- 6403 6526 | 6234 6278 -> 1.12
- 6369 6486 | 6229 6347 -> 1.09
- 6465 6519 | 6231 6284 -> 1.15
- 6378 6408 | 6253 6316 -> 1.08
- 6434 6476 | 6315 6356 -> 1.06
